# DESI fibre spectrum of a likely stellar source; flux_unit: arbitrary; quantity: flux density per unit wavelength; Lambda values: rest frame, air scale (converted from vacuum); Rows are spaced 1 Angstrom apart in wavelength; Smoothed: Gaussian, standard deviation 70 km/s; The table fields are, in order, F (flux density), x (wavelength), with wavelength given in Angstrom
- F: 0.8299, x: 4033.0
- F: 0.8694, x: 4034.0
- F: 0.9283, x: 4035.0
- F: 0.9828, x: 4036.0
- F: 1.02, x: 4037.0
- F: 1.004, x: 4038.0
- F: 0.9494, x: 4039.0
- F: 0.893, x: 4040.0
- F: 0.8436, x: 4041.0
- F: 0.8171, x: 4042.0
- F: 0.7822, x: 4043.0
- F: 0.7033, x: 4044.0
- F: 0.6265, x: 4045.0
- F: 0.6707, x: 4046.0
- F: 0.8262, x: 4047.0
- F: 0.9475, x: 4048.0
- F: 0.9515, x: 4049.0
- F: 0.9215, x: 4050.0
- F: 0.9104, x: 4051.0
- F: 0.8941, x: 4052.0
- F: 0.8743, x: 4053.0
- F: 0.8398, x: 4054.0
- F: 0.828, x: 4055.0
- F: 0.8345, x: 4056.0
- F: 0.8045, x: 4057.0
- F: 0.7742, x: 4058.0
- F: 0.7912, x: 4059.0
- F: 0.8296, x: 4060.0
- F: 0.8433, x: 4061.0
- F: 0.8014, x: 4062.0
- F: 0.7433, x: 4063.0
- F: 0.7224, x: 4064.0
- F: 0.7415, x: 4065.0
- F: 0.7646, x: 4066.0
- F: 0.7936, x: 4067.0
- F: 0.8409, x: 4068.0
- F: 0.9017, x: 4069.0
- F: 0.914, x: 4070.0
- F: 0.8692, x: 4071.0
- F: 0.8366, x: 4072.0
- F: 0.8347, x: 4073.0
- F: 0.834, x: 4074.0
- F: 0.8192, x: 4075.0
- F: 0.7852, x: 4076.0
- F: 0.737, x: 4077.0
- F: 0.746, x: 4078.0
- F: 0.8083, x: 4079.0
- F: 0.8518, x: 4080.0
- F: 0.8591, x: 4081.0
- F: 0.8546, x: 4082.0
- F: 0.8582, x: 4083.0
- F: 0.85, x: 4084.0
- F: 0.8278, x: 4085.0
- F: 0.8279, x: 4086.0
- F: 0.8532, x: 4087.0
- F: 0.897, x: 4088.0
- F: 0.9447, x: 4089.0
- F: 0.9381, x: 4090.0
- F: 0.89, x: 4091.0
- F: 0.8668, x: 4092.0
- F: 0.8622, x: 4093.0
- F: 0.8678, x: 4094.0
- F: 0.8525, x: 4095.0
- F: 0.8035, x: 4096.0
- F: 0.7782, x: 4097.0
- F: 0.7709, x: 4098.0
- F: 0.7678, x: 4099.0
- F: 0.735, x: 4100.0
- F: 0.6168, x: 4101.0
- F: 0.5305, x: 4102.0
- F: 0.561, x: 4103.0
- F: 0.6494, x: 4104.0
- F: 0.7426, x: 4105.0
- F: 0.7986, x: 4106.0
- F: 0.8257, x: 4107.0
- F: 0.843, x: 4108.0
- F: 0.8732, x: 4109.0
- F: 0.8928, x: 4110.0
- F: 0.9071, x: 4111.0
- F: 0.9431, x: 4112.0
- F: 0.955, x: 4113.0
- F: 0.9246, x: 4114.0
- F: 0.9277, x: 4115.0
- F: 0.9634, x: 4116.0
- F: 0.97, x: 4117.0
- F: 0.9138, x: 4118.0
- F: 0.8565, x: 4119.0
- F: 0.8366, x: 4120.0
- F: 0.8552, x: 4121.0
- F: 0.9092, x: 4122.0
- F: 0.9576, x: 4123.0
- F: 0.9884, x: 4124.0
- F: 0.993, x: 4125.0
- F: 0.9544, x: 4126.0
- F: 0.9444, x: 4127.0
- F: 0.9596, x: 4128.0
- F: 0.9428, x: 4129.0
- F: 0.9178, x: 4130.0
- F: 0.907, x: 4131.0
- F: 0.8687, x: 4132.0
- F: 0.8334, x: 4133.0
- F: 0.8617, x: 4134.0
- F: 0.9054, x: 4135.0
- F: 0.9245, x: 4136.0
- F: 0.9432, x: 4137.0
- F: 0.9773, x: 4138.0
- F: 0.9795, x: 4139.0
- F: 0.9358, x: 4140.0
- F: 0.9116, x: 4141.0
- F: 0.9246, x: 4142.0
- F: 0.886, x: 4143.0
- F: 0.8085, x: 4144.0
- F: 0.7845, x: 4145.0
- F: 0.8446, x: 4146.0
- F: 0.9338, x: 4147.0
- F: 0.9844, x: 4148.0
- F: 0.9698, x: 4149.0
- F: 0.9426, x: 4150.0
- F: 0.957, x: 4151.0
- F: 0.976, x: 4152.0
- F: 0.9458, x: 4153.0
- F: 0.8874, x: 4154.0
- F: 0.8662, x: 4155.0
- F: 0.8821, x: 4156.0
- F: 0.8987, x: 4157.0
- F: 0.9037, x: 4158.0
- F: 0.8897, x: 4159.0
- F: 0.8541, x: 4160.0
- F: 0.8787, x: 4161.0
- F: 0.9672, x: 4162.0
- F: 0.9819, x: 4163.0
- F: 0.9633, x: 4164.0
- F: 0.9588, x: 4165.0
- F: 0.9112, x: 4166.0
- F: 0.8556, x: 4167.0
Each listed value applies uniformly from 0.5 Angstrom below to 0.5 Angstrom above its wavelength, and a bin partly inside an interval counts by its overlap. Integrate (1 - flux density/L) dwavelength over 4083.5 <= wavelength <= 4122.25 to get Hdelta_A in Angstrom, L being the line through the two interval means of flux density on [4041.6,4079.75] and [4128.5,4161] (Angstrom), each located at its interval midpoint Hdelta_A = 1.1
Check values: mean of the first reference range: 0.815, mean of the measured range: 0.836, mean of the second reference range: 0.907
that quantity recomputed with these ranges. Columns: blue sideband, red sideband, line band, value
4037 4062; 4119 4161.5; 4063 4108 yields 3.35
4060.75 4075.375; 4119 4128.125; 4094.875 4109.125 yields 2.38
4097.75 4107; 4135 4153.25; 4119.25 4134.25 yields -1.63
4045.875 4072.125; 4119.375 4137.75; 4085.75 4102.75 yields 1.31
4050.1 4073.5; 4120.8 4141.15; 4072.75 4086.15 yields 0.51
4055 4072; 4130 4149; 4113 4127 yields -0.78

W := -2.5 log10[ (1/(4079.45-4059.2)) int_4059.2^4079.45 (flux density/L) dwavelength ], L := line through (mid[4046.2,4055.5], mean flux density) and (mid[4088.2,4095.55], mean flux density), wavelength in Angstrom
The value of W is 0.10 mag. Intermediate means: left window 0.881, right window 0.889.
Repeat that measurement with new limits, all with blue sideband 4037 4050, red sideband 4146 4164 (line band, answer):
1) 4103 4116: 0.05 mag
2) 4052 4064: 0.05 mag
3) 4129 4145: 0.01 mag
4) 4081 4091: 0.00 mag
